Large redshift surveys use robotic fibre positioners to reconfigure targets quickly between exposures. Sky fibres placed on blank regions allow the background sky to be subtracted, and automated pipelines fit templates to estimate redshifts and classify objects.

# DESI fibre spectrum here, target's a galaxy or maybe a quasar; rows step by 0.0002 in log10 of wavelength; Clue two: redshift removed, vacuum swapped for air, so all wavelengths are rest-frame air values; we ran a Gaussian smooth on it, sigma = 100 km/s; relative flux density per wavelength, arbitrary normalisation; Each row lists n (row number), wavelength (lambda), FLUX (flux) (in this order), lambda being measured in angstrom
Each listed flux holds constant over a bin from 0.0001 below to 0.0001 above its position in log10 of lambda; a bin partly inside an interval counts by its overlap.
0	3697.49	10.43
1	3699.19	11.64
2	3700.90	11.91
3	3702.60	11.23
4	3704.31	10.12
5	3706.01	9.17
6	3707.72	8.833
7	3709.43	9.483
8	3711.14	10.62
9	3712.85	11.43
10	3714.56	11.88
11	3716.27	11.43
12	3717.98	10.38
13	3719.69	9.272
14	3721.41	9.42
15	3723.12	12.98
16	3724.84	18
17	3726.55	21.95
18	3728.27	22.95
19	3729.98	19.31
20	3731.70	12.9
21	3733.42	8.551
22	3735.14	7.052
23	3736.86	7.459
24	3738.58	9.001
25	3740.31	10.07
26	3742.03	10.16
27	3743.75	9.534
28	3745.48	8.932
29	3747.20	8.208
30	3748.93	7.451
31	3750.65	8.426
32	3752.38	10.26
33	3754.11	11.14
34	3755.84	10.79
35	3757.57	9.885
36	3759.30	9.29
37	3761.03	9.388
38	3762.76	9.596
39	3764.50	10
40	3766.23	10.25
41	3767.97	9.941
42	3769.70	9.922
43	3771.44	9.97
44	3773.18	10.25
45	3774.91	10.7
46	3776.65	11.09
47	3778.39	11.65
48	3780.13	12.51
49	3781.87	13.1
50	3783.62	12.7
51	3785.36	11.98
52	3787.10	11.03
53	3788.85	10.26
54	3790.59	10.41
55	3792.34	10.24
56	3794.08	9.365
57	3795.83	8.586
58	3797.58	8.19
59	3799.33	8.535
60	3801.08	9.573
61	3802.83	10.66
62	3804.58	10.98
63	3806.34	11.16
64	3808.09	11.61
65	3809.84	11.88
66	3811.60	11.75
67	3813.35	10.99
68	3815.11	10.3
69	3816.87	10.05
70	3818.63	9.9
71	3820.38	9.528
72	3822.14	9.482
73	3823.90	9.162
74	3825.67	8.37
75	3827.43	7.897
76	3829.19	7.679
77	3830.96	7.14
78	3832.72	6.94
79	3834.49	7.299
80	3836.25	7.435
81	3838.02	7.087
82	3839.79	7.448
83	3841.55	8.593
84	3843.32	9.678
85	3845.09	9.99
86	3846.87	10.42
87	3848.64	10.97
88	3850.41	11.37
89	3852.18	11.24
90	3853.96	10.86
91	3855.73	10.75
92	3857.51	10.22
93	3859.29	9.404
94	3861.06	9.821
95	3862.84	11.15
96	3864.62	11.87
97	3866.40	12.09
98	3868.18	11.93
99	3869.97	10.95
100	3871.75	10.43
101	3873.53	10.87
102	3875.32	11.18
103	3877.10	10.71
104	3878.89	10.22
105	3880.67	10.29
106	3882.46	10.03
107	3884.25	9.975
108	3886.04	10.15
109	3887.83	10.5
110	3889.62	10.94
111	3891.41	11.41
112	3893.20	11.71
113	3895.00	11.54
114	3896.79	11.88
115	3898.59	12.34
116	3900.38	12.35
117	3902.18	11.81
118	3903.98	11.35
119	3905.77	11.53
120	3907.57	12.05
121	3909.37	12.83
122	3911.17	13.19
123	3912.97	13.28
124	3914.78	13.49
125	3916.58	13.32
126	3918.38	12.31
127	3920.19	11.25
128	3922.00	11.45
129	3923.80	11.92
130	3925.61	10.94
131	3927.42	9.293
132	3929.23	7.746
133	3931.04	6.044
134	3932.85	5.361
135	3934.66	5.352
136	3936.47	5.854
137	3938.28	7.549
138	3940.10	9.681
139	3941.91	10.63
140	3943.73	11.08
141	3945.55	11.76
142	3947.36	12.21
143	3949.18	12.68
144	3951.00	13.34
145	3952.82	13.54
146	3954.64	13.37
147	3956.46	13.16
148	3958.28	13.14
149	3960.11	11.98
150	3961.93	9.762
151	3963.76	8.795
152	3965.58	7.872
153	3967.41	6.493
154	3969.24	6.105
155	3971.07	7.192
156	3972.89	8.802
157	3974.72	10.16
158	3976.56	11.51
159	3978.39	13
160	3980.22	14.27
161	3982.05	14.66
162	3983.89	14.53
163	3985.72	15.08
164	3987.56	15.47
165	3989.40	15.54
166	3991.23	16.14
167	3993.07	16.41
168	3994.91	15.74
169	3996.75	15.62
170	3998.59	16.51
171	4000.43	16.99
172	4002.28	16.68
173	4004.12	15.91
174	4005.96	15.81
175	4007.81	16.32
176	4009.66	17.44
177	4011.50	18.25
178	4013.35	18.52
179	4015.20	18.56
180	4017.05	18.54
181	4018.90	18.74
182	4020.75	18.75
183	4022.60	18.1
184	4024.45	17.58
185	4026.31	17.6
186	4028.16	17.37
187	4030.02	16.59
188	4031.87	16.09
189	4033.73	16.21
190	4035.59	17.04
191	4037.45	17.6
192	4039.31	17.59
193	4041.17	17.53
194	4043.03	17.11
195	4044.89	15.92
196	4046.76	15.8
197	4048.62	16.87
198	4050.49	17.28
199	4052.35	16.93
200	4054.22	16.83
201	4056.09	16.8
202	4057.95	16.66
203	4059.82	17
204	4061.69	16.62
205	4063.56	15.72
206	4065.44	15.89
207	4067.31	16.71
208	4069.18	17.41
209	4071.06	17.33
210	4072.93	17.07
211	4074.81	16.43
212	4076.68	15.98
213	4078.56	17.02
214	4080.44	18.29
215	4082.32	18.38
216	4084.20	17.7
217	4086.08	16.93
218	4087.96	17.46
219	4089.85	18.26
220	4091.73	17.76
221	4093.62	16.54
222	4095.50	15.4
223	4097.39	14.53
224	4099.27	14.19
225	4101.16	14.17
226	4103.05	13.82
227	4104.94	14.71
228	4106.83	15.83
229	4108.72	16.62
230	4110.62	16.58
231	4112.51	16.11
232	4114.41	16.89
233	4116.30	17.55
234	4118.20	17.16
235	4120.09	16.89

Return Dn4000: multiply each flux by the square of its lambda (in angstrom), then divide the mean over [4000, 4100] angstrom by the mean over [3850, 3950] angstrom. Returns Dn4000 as 1.70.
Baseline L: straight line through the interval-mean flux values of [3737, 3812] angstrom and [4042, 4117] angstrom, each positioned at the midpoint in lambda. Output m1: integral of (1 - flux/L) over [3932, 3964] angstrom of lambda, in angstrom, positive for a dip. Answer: 7.6 angstrom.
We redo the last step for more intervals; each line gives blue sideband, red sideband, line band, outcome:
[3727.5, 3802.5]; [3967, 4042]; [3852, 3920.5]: 8.7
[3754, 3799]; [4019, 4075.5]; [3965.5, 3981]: 5.8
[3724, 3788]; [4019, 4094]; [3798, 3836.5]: 9.0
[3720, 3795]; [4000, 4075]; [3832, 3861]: 8.1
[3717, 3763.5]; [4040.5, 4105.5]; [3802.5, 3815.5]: 1.1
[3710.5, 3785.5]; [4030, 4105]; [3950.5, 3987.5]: 8.7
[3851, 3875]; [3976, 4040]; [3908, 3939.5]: 7.3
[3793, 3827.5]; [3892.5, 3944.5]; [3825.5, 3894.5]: 2.2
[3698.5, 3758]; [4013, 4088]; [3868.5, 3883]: 3.4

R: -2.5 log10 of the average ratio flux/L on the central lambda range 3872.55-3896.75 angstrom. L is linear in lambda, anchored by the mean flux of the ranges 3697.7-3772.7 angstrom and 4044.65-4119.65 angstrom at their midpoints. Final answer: 0.23 mag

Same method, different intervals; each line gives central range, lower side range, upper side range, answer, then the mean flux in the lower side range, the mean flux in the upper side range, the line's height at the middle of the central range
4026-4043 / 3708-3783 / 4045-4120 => -0.09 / 11.1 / 16.5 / 15.8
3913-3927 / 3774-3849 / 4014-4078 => 0.10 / 9.85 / 17.1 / 13.2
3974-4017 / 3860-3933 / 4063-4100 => -0.11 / 11.1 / 16.8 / 14.1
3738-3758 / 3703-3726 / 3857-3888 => 0.17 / 11.2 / 10.7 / 11.1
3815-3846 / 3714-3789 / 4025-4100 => 0.43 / 11.2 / 16.8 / 12.6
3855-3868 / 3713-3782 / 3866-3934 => 0.02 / 11.1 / 11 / 11.1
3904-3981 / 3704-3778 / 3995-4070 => 0.38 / 10.9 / 17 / 15.1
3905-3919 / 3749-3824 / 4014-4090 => 0.07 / 10.4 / 17.2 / 13.6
